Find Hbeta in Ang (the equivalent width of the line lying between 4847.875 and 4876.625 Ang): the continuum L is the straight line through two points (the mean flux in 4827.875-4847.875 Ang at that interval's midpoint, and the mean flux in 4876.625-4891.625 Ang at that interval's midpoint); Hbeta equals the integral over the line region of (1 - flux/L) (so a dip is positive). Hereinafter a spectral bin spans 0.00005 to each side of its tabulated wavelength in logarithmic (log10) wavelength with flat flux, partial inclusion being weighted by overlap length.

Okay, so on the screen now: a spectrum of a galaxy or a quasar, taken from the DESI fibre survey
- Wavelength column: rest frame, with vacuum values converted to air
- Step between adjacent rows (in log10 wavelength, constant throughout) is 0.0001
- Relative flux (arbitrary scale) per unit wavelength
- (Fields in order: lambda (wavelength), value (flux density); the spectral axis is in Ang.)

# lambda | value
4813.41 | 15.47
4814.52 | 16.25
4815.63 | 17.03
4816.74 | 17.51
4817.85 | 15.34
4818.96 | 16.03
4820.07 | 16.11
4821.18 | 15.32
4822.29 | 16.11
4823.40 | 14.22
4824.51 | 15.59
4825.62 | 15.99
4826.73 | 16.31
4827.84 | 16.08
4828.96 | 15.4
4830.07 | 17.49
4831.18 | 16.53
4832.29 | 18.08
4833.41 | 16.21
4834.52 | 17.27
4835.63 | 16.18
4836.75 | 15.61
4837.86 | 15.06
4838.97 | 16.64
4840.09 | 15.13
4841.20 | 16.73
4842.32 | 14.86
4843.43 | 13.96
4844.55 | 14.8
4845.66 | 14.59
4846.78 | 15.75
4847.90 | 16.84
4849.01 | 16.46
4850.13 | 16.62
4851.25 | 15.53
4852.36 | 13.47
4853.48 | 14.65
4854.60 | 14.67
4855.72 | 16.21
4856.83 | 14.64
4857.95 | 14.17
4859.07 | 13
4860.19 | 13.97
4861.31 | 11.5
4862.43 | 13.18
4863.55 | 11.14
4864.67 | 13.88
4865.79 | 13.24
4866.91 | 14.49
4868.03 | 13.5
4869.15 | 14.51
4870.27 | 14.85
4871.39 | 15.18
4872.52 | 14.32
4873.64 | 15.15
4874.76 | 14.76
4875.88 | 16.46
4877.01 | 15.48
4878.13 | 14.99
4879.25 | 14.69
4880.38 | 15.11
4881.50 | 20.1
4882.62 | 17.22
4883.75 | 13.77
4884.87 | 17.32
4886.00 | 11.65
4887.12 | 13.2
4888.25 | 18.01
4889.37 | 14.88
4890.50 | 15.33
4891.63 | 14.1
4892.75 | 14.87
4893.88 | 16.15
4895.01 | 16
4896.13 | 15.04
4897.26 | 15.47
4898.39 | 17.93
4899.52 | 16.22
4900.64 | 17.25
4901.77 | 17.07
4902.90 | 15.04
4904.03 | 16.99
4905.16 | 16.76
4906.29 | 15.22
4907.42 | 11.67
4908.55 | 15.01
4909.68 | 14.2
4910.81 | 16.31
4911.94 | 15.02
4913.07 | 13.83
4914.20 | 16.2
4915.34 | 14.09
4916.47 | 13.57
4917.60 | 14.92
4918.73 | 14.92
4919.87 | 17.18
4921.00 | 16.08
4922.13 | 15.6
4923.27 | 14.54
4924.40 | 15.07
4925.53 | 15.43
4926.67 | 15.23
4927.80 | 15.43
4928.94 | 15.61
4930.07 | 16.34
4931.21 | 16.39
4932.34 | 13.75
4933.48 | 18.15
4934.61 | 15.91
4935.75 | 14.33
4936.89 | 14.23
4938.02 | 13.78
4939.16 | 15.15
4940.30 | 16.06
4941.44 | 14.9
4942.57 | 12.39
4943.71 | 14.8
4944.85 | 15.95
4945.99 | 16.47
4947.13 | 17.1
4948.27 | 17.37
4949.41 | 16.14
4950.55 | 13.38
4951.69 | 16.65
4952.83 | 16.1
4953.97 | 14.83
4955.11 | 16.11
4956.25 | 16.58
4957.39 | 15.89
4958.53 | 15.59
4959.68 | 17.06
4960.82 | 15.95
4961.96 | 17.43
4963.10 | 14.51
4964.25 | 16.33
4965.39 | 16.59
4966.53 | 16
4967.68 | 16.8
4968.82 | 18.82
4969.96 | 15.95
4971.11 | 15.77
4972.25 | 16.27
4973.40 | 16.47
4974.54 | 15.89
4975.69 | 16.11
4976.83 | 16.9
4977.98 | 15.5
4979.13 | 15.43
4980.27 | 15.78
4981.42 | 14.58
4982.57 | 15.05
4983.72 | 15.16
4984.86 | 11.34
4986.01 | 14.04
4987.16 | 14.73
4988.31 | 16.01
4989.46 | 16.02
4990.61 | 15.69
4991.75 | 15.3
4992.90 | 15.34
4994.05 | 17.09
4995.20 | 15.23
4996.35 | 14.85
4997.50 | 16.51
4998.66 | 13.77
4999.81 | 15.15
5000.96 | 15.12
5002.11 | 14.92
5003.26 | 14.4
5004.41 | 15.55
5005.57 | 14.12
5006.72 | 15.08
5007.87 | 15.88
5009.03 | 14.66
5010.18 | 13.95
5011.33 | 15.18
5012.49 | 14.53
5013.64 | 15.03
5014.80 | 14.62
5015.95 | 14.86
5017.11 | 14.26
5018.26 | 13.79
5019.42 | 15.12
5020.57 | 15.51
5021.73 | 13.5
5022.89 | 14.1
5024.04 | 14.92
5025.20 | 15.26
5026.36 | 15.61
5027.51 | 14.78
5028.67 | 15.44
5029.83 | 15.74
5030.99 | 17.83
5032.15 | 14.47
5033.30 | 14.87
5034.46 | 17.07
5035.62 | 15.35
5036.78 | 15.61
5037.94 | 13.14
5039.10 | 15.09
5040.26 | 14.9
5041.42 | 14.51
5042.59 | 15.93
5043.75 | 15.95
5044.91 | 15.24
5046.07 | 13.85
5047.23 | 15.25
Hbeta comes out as 2.3 Ang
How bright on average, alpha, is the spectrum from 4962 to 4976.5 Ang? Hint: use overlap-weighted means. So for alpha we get 16.4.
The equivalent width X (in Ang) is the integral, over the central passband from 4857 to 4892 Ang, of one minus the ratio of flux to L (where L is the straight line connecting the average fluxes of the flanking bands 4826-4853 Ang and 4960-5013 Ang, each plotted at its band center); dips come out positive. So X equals 2.60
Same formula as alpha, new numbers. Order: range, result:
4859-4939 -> 15.1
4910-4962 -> 15.5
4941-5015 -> 15.5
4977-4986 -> 14.7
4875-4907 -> 15.8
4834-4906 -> 15.2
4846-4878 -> 14.6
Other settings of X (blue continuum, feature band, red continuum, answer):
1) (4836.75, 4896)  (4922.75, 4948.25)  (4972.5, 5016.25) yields -0.5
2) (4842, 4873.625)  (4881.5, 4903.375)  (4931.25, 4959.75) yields -1.3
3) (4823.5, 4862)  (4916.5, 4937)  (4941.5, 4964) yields 0.3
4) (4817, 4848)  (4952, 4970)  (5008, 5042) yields -1.2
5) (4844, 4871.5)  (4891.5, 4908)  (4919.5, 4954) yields -0.8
